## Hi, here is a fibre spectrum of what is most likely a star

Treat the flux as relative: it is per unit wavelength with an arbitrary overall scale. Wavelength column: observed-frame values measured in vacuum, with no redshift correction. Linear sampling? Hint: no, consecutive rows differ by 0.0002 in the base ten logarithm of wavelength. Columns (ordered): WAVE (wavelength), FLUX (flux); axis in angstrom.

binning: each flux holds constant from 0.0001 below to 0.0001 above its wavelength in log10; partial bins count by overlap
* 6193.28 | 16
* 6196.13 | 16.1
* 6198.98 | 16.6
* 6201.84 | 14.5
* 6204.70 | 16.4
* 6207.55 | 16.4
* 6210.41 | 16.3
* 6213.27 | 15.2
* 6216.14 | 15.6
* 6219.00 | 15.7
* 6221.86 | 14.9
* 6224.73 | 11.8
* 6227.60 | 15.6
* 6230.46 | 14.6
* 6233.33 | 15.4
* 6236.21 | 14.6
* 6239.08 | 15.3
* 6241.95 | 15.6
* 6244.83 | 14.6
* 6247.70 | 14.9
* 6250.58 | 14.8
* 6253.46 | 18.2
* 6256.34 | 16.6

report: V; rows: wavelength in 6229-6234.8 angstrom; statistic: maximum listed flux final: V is 15.4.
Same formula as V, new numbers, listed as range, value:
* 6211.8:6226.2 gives 15.7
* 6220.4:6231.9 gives 15.6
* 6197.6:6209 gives 16.6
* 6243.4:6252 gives 14.9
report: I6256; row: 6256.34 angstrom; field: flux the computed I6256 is 16.6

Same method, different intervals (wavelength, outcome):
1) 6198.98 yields 16.6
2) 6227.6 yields 15.6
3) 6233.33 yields 15.4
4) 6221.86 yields 14.9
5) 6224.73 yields 11.8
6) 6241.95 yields 15.6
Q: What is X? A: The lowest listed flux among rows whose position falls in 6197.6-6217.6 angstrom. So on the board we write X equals 14.5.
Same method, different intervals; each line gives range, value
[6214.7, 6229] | 11.8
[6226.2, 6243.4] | 14.6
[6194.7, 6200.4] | 16.1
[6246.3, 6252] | 14.8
